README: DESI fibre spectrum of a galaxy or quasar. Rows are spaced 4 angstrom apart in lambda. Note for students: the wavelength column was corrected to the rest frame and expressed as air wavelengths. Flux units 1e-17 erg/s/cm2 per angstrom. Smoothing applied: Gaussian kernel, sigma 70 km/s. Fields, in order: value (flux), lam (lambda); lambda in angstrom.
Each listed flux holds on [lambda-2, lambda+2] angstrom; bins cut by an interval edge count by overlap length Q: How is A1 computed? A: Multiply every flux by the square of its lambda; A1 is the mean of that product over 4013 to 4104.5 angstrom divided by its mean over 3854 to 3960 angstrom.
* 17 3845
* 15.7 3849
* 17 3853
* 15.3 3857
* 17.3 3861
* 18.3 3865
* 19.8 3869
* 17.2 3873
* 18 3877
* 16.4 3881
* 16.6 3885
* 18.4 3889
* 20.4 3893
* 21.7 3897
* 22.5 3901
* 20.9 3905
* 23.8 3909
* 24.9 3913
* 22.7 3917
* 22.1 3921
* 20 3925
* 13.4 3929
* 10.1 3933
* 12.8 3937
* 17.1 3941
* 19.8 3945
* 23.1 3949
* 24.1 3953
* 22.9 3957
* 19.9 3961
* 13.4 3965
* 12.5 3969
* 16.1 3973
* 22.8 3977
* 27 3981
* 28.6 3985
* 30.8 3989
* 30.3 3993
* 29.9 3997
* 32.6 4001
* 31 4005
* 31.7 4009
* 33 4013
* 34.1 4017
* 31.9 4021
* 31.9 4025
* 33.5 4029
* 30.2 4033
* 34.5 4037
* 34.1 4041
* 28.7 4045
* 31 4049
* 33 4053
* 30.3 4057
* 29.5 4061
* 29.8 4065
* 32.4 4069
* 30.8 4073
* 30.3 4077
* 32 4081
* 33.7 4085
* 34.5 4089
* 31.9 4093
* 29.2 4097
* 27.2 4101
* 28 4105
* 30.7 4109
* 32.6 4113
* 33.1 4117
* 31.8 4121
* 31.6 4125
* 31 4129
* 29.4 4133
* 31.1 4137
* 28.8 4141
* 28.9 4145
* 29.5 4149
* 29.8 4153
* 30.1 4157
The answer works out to 1.77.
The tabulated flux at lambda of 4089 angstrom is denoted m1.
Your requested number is 34.5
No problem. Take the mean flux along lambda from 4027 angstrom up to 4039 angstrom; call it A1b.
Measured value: 32.7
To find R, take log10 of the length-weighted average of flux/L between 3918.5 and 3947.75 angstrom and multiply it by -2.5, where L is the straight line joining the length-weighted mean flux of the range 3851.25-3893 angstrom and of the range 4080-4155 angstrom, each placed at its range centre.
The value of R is 0.24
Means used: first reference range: 17.6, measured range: 16.7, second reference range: 30.8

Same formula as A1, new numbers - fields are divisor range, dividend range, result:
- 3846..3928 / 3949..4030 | 1.46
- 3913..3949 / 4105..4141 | 1.90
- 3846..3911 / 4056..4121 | 1.84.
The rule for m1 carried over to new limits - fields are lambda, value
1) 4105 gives 28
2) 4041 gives 34.1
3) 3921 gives 22.1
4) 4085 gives 33.7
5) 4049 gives 31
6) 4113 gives 32.6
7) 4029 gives 33.5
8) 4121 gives 31.8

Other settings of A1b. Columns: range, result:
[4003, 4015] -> 31.9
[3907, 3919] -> 23.8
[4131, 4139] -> 30.2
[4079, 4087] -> 32.9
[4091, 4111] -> 29.4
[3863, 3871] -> 19.1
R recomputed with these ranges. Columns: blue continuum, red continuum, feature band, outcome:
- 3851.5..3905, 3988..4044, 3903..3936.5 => 0.15 mag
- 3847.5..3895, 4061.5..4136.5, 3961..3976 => 0.45 mag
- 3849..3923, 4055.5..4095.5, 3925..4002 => 0.16 mag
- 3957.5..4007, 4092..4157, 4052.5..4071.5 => -0.12 mag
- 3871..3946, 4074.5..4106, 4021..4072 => -0.13 mag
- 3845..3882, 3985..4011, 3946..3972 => 0.36 mag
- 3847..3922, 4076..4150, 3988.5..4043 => -0.23 mag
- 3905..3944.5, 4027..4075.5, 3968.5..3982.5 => 0.19 mag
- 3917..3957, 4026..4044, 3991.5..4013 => -0.12 mag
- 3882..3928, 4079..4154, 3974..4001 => -0.13 mag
